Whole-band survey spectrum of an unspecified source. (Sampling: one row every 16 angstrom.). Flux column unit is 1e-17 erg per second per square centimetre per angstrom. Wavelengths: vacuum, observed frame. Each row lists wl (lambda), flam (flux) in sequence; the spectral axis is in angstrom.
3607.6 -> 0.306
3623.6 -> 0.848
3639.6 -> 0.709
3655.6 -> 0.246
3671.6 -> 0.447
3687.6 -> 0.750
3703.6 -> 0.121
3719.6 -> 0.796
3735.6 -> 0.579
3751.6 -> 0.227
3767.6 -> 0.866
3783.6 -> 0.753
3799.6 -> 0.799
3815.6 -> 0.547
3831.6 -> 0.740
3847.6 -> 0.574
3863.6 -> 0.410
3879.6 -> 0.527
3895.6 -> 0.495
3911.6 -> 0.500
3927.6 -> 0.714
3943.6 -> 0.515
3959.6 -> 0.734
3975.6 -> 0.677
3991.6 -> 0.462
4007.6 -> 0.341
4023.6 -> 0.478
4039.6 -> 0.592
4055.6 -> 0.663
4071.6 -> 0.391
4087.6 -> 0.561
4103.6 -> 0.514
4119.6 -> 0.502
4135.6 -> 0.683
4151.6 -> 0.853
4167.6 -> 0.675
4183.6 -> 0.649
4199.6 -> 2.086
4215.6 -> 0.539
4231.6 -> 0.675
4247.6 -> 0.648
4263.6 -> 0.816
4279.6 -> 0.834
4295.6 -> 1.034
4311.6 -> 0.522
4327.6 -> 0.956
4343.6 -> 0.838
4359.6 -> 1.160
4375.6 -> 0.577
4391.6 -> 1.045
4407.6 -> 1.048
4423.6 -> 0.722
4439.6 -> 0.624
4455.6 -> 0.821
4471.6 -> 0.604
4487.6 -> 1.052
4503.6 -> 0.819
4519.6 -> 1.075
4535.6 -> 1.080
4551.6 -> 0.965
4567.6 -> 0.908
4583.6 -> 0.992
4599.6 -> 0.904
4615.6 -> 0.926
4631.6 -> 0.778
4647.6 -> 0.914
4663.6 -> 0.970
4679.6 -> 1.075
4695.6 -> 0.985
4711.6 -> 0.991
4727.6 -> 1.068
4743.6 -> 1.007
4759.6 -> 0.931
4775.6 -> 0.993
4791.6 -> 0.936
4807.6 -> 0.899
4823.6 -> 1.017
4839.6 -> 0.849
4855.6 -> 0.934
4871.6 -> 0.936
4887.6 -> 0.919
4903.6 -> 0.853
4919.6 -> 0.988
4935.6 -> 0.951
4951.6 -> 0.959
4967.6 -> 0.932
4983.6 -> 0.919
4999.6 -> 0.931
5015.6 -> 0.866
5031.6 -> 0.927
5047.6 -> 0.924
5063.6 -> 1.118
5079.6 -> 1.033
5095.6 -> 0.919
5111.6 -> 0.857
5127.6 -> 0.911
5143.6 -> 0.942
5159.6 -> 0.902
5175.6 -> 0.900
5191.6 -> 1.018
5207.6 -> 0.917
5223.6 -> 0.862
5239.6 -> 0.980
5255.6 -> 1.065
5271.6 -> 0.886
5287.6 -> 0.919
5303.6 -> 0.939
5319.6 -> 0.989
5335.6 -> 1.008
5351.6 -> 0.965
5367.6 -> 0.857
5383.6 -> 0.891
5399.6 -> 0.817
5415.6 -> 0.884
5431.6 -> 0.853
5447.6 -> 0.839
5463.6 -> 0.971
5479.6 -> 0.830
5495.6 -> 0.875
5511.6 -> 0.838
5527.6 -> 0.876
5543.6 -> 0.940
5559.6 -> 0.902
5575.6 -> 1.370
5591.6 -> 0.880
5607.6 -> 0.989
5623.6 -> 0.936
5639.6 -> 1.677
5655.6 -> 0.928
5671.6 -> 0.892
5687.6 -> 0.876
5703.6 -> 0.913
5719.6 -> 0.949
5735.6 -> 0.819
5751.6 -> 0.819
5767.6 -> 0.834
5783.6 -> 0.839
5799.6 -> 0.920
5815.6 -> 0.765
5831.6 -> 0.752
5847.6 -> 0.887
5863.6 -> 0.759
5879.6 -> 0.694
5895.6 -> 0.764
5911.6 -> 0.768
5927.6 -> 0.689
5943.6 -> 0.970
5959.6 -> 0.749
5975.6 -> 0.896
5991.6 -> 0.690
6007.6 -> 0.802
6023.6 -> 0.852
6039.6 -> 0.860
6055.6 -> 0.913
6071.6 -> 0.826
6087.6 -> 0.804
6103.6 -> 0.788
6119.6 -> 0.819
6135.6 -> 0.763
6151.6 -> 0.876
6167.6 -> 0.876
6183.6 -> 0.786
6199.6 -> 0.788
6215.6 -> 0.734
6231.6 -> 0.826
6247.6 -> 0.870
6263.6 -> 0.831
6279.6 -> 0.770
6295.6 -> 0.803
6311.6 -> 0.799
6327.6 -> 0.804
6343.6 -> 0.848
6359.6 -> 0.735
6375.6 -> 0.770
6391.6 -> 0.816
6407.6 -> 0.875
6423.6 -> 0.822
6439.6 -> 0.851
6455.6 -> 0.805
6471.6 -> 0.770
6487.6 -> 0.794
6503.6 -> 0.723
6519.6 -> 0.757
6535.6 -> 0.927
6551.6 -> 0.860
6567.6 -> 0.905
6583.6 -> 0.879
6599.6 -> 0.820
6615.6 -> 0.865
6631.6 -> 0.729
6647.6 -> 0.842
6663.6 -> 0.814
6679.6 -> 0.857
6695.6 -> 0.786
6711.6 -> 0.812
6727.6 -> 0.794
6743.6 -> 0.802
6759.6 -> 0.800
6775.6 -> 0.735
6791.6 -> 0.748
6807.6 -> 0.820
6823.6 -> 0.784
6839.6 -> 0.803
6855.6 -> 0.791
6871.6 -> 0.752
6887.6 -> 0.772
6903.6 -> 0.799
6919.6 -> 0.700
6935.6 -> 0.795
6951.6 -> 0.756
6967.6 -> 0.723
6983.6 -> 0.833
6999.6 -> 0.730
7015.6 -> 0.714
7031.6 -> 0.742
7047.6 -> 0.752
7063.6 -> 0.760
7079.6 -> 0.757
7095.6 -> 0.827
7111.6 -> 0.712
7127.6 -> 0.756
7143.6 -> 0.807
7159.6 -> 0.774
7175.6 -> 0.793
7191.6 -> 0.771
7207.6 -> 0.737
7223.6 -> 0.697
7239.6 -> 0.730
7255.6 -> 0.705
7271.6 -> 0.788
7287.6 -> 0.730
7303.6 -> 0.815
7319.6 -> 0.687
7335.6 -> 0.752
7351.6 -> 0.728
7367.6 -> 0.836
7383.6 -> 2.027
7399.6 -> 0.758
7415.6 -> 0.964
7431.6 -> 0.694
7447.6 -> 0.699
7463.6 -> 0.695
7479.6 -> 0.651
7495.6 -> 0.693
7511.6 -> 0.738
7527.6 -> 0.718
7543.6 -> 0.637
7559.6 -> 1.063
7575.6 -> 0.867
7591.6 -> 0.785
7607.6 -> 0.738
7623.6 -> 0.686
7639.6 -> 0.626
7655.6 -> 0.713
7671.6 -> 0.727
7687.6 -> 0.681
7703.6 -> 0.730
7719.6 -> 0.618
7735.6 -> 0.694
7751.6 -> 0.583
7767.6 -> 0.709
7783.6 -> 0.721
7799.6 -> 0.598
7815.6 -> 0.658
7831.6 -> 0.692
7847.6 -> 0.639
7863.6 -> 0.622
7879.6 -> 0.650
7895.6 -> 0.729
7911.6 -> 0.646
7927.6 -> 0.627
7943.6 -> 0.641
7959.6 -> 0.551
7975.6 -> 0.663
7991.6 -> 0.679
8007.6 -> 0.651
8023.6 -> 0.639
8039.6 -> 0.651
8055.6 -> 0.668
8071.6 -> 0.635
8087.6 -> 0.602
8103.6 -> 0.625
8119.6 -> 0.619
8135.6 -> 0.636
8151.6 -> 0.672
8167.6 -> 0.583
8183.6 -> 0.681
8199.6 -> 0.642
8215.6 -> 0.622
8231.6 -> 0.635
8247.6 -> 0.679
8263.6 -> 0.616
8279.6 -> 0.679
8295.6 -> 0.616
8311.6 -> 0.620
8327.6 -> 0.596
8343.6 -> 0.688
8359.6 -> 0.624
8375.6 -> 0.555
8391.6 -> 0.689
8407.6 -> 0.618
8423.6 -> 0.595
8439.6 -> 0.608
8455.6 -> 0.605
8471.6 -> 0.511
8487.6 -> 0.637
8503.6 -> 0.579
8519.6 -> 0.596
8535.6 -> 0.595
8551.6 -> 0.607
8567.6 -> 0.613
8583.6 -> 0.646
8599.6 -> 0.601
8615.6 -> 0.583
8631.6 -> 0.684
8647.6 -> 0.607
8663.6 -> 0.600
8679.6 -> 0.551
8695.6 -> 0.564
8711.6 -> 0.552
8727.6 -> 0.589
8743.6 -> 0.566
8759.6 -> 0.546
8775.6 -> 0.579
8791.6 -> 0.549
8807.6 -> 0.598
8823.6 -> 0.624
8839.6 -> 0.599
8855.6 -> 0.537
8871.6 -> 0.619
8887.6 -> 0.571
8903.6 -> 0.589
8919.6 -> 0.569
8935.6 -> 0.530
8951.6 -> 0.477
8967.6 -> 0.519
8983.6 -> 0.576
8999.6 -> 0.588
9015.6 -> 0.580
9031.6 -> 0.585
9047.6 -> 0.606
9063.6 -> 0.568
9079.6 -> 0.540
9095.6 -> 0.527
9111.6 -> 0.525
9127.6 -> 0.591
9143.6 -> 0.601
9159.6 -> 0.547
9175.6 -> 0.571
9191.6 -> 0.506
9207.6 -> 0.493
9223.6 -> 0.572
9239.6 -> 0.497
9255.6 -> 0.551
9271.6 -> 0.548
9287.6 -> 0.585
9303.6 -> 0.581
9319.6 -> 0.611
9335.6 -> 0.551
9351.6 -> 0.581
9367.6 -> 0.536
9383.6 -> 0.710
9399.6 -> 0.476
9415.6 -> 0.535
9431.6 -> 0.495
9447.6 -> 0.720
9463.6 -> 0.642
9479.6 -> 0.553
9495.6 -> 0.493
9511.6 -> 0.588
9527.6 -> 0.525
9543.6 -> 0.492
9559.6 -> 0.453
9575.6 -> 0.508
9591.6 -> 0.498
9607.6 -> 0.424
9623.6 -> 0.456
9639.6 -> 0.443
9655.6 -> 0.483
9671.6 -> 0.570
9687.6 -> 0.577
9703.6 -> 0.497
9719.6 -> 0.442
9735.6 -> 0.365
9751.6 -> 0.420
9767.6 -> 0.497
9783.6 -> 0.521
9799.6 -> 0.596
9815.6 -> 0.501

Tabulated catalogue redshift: 0.13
